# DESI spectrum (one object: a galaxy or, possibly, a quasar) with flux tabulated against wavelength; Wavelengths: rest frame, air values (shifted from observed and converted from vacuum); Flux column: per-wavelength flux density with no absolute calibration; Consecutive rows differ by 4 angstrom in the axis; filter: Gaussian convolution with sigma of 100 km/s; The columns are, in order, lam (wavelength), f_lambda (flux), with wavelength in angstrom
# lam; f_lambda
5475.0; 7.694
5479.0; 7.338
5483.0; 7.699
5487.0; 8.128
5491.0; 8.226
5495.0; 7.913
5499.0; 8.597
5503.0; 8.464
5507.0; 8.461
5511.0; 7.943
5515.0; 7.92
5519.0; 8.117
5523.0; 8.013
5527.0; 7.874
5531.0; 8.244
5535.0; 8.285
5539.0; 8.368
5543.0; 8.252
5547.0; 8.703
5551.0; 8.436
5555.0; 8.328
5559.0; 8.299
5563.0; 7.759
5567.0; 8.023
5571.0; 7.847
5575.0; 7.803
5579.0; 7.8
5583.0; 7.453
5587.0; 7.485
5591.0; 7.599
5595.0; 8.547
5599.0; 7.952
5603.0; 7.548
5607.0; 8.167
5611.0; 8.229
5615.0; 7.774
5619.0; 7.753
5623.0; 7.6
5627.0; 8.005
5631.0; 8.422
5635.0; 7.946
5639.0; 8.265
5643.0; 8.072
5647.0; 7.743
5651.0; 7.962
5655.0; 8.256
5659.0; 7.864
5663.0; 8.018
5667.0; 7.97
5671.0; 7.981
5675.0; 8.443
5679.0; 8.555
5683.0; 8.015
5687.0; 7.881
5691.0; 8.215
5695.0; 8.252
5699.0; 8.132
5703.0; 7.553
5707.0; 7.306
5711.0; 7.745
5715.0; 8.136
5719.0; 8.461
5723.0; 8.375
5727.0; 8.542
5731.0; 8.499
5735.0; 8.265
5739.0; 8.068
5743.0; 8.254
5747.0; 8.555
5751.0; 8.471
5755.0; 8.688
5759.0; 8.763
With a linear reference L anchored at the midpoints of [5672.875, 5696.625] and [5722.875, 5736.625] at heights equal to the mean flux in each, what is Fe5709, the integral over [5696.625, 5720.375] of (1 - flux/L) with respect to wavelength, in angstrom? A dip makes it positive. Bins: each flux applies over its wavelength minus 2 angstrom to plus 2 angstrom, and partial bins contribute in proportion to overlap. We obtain 1.30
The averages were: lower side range 8.23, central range 7.88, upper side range 8.43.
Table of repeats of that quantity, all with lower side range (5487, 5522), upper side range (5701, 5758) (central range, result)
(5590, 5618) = 0.77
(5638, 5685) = 0.68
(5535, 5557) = -0.55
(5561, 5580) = 0.82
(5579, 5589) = 0.81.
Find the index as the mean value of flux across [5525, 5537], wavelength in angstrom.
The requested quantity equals 8.13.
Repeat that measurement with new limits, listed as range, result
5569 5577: 7.83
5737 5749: 8.29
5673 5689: 8.22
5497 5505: 8.53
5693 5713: 7.8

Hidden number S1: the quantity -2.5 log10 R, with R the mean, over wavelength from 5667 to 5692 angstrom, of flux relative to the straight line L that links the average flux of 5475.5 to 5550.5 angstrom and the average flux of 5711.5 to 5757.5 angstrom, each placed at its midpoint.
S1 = 0.020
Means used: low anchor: 8.14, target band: 8.16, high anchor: 8.38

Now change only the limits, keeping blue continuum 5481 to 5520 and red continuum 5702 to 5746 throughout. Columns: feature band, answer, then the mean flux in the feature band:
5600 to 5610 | 0.032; 7.9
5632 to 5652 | 0.016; 8.02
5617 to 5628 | 0.051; 7.77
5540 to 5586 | 0.011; 8.06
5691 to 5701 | -0.008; 8.2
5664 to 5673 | 0.021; 7.98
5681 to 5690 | 0.021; 7.98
